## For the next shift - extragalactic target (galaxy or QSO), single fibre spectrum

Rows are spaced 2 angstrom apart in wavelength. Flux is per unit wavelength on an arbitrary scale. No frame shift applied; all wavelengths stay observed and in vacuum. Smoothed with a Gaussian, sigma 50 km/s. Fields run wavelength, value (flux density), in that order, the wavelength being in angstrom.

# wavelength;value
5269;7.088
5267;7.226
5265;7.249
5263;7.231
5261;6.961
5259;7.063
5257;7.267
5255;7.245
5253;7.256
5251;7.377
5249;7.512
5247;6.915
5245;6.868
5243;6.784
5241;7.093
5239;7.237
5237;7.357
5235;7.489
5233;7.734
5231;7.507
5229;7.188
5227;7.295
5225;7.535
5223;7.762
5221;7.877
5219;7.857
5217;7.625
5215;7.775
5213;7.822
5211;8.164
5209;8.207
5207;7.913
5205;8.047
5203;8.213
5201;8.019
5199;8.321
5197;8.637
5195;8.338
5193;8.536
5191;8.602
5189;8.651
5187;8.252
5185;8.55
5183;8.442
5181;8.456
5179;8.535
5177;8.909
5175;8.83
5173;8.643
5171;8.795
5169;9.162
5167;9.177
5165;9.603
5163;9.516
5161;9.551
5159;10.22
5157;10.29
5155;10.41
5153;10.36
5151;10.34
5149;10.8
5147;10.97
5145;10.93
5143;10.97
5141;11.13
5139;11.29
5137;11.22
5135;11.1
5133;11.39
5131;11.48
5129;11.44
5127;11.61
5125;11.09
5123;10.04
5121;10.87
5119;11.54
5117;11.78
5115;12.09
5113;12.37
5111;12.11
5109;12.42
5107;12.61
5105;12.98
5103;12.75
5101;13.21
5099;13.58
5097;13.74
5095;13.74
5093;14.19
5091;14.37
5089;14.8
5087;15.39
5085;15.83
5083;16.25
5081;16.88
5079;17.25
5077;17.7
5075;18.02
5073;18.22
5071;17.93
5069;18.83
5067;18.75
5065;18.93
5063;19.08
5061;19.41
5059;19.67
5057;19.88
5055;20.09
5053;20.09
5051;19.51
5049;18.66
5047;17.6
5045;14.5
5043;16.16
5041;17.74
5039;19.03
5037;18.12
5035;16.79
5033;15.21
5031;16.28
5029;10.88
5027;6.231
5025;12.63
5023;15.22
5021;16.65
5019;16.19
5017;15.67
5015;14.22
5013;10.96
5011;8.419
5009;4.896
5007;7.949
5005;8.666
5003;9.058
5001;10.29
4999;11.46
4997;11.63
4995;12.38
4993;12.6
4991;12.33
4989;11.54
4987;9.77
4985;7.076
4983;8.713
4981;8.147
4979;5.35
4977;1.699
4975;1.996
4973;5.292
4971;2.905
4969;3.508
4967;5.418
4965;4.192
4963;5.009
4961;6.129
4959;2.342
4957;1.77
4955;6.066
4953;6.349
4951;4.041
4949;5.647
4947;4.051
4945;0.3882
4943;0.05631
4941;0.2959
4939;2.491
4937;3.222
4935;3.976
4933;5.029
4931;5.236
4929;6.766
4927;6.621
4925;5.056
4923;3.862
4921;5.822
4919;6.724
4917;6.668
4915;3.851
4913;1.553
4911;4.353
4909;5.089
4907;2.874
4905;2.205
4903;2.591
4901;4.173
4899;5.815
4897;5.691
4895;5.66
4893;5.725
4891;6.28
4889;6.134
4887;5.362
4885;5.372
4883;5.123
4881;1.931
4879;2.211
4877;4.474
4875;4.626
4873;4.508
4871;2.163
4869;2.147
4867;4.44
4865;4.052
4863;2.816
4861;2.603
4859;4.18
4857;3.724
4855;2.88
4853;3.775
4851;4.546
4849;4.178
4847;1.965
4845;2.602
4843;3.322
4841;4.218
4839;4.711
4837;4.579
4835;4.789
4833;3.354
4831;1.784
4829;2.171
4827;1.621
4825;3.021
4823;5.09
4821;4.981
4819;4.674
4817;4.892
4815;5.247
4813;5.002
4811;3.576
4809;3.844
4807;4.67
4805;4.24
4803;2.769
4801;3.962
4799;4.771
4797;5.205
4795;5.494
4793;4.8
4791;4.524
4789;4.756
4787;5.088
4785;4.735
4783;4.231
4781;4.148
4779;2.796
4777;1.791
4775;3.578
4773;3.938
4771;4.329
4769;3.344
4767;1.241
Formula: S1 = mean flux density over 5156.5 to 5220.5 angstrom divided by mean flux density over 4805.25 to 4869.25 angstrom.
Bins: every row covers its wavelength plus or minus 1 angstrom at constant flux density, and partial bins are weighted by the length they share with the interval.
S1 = 2.29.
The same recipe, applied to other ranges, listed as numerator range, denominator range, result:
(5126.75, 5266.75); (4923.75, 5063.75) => 0.88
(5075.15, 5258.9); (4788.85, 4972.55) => 2.47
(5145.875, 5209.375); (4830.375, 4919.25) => 2.25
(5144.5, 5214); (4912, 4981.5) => 2.15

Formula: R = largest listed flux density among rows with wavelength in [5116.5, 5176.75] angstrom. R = 11.78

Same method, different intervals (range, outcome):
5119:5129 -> 11.61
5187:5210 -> 8.651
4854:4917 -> 6.668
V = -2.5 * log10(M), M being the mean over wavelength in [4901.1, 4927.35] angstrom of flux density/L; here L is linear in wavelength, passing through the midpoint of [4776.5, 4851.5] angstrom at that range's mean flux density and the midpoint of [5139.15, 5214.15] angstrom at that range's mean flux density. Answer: 0.25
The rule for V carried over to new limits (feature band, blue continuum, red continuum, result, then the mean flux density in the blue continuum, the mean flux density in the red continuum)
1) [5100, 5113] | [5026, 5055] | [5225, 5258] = 0.06 mag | 16.3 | 7.27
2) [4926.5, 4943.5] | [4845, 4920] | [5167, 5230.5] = 0.25 mag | 4.1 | 8.23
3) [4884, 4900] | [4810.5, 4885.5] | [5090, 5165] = -0.16 mag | 3.71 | 11.6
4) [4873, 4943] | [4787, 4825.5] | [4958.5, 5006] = 0.36 mag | 4.54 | 7.45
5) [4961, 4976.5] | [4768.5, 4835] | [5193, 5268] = 0.30 mag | 4.03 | 7.58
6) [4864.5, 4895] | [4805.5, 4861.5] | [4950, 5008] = 0.12 mag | 3.8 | 7.02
